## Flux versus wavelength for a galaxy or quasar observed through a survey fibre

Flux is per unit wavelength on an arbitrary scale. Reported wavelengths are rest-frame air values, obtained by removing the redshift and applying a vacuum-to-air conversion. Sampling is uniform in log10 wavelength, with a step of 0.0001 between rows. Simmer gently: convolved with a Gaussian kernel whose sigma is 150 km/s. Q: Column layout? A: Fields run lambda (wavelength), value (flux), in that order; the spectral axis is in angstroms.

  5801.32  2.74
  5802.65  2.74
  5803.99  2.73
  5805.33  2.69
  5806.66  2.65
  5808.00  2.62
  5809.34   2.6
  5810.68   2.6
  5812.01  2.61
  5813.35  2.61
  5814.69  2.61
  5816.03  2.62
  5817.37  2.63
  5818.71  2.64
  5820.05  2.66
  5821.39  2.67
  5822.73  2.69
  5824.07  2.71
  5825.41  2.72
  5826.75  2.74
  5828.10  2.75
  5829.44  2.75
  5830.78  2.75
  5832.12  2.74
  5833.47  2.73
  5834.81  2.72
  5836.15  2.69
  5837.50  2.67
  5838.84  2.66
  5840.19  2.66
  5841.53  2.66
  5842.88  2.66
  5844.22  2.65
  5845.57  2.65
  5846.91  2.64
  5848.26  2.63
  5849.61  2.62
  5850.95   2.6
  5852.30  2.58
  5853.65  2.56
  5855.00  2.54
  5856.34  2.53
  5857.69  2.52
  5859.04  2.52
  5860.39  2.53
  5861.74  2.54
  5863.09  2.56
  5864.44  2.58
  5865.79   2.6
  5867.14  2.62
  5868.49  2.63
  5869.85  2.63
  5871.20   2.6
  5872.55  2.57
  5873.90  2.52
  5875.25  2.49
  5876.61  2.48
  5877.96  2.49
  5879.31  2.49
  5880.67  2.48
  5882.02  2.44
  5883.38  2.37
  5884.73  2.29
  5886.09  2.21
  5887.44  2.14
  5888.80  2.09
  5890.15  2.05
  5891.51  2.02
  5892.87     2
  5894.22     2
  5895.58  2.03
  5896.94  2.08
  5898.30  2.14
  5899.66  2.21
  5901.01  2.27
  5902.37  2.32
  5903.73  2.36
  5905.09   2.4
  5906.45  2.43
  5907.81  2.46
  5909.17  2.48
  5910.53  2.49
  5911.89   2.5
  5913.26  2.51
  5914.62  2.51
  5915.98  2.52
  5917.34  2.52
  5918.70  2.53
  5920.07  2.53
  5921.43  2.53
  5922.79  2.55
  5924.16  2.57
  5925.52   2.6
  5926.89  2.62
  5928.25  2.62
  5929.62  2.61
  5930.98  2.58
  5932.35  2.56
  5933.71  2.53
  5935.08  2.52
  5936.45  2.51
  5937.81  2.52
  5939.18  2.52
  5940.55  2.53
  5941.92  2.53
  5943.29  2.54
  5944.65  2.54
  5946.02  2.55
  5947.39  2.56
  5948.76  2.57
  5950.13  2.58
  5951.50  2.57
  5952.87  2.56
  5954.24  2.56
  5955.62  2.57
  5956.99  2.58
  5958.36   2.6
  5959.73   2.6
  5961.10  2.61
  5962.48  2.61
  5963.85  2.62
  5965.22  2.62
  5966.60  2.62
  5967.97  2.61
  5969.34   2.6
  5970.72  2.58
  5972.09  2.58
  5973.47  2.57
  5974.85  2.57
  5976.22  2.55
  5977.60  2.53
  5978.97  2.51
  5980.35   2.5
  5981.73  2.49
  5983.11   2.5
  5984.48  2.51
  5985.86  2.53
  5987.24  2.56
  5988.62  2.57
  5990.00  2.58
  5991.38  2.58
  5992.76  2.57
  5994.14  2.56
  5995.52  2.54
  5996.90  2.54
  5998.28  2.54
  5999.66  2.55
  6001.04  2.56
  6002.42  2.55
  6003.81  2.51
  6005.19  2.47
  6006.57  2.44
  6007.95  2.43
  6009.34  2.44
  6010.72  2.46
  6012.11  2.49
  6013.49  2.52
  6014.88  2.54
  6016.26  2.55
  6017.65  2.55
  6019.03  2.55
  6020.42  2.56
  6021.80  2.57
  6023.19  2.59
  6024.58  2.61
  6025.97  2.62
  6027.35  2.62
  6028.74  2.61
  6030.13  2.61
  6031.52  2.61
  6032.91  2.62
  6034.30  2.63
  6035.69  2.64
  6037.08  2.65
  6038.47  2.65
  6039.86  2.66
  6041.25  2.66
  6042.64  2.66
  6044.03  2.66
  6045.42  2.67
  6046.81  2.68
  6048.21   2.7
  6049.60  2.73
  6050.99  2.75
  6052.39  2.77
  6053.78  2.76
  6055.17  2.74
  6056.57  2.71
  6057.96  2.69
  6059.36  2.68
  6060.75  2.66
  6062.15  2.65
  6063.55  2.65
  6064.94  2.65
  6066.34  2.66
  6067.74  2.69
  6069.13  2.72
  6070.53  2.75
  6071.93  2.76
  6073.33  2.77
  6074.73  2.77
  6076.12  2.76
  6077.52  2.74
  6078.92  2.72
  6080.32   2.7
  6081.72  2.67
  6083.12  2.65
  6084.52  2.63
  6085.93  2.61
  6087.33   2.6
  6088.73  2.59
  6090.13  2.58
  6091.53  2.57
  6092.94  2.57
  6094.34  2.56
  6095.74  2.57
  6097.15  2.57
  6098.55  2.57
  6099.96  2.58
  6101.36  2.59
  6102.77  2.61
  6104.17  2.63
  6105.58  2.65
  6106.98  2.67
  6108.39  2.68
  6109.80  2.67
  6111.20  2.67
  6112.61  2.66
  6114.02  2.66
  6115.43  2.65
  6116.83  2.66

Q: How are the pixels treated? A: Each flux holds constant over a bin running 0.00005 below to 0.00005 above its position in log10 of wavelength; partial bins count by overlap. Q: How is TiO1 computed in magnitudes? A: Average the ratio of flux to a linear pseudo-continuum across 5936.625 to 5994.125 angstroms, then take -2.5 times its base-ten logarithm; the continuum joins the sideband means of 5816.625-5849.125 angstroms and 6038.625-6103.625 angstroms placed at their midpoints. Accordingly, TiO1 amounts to 0.05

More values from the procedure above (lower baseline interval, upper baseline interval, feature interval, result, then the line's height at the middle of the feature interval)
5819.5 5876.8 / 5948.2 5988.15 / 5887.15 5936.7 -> 0.09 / 2.6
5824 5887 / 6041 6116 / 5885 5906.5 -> 0.20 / 2.6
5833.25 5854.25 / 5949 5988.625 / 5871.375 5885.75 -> 0.07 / 2.63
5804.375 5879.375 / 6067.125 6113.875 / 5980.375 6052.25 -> 0.03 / 2.64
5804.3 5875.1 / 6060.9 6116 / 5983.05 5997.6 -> 0.04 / 2.64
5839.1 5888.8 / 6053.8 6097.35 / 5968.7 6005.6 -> 0.03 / 2.61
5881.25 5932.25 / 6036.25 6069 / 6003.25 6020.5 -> 0.04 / 2.6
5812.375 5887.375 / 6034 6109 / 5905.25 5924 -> 0.05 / 2.61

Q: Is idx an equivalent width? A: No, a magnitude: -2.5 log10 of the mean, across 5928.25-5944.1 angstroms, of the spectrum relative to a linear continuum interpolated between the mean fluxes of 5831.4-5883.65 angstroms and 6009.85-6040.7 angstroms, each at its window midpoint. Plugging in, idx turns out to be 0.02 mag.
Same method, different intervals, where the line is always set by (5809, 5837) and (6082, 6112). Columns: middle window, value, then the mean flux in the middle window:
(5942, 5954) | 0.04 mag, 2.56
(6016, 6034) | 0.02 mag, 2.59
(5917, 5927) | 0.04 mag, 2.55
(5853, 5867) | 0.05 mag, 2.55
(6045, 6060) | -0.04 mag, 2.72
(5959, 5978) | 0.02 mag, 2.59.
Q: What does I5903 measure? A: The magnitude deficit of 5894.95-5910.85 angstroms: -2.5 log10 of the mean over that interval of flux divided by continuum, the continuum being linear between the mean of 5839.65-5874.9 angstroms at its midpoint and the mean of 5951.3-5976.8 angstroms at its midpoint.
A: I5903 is 0.13 mag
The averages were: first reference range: 2.59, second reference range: 2.59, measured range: 2.3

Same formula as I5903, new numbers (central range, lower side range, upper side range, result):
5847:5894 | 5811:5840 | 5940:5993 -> 0.08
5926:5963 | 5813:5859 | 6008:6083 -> 0.04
